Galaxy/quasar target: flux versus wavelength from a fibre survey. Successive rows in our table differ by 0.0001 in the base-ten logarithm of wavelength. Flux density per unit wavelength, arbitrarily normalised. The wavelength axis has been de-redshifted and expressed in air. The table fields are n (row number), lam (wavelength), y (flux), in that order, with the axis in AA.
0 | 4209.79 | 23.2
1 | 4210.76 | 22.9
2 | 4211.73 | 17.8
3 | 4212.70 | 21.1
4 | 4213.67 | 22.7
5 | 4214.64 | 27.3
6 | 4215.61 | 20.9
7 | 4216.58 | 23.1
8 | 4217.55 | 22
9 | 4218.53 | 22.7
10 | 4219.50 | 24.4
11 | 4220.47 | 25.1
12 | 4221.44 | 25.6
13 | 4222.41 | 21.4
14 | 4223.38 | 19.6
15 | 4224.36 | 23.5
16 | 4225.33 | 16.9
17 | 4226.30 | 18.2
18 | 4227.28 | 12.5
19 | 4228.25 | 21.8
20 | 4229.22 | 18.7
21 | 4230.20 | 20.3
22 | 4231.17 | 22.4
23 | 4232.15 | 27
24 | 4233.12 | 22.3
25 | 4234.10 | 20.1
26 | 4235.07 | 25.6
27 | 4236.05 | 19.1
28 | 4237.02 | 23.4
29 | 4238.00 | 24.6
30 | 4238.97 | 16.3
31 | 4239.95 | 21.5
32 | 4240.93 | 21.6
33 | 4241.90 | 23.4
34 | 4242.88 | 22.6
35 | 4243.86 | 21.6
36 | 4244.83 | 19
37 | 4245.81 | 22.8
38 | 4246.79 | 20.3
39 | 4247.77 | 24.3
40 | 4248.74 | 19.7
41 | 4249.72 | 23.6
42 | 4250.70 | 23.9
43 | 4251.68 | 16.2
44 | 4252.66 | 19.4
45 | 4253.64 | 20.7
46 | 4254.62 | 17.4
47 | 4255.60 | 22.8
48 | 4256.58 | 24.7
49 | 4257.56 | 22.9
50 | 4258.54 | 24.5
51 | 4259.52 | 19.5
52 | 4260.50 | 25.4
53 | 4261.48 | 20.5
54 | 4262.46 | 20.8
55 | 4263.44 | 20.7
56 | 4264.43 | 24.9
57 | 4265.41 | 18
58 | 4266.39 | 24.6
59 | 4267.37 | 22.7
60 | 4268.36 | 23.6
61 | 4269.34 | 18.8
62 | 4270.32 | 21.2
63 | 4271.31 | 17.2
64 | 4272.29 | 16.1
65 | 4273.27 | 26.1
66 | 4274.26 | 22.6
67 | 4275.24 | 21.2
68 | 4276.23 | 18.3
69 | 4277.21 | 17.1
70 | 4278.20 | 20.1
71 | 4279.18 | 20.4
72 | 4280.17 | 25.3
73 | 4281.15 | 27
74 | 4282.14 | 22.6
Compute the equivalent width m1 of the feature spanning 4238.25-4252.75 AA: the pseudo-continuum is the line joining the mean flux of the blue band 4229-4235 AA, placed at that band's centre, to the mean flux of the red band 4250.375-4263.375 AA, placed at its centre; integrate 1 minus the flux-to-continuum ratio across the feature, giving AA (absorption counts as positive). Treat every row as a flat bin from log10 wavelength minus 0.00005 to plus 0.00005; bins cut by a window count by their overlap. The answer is 0.38 AA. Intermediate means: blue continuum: 22.2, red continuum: 21.4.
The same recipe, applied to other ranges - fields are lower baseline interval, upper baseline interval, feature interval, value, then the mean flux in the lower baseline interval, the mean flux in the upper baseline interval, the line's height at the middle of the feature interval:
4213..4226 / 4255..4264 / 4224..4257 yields 2.03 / 22.6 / 22.4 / 22.5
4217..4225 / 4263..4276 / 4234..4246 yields 0.32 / 22.9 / 21.3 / 22.3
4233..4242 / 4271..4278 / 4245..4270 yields -1.16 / 21.7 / 19.9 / 20.7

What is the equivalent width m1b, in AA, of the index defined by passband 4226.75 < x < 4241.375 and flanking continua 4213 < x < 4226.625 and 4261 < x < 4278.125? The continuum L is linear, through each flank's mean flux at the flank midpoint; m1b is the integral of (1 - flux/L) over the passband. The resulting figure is 0.5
